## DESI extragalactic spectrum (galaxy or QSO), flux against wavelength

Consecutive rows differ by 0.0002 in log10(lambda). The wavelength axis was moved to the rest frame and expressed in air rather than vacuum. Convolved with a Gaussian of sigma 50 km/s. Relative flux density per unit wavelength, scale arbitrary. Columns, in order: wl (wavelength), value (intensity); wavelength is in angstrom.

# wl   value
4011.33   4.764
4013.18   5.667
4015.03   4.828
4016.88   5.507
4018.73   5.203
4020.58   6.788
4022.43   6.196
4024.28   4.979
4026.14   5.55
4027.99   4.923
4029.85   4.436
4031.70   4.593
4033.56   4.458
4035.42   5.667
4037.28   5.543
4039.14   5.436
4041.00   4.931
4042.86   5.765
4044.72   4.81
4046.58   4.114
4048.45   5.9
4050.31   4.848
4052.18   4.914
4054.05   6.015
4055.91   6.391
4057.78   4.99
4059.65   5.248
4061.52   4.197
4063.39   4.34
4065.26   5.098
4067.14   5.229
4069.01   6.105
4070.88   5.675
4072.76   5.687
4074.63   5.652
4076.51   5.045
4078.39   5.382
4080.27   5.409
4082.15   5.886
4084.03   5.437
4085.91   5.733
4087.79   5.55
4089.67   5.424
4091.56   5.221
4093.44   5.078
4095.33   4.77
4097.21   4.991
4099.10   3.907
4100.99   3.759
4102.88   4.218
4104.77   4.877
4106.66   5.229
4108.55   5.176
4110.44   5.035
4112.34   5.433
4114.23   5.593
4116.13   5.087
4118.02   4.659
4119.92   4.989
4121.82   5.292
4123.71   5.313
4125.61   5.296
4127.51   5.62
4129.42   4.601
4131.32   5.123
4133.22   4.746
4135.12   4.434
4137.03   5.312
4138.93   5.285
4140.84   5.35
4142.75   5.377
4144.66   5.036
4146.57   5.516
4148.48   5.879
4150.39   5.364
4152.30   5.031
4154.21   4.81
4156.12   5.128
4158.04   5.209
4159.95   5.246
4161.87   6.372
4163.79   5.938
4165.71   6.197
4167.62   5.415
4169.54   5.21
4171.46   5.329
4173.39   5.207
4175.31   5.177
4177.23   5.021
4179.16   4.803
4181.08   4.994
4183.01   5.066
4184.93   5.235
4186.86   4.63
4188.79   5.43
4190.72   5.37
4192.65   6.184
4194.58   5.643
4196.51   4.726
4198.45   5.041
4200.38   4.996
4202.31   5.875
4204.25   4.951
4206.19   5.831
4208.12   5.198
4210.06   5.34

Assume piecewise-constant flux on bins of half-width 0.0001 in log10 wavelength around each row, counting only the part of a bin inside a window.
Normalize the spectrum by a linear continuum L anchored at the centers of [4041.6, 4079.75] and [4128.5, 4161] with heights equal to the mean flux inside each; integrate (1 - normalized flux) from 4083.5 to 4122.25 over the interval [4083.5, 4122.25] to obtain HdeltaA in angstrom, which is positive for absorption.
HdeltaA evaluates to 1.45 angstrom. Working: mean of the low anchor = 5.27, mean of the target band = 5.01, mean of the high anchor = 5.15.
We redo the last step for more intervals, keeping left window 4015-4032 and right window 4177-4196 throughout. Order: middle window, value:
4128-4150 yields 0.4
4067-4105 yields 0.8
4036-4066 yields 0.9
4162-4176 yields -0.8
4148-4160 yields 0.1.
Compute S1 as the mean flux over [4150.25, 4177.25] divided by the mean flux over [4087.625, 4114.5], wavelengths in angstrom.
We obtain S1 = 1.10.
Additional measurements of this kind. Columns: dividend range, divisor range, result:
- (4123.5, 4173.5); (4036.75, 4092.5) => 1.00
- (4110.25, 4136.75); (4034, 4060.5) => 0.96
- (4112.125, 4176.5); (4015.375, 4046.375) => 1.00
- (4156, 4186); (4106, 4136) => 1.05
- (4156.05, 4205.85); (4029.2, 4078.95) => 1.02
